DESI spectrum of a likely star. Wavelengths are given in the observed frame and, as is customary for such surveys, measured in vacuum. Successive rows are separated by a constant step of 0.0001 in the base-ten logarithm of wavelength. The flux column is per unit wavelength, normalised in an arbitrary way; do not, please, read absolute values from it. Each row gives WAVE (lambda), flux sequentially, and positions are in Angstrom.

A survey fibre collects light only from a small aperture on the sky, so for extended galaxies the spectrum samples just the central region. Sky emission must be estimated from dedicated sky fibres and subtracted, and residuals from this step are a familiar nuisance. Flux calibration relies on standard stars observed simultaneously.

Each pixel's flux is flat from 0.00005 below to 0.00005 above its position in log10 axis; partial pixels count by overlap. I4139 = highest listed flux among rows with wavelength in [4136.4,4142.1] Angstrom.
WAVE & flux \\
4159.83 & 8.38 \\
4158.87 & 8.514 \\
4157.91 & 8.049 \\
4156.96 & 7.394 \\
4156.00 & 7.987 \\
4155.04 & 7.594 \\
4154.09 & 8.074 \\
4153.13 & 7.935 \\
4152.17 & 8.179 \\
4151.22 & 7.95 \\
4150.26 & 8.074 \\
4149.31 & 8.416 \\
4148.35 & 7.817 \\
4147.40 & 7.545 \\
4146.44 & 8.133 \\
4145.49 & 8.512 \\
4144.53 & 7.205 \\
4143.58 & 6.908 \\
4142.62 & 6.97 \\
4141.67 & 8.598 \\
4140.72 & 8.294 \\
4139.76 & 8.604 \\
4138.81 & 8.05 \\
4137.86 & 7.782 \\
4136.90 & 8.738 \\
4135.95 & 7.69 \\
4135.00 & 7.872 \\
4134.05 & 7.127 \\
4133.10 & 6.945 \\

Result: 8.738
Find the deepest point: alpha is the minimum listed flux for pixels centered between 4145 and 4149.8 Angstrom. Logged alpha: 7.545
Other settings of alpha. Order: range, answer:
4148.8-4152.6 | 7.95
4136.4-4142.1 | 7.782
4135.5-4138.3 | 7.69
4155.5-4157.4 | 7.394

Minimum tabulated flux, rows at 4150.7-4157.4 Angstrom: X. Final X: 7.394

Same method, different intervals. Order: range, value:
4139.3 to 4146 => 6.908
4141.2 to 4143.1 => 6.97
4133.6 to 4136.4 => 7.127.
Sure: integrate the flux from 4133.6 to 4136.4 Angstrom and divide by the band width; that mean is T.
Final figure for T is 7.58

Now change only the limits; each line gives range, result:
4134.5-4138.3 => 8.02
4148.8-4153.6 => 8.11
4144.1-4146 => 7.88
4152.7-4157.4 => 7.79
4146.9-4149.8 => 7.93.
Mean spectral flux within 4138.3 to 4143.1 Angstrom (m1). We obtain 8.11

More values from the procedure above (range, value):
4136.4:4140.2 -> 8.29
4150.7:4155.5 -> 7.95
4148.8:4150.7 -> 8.25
